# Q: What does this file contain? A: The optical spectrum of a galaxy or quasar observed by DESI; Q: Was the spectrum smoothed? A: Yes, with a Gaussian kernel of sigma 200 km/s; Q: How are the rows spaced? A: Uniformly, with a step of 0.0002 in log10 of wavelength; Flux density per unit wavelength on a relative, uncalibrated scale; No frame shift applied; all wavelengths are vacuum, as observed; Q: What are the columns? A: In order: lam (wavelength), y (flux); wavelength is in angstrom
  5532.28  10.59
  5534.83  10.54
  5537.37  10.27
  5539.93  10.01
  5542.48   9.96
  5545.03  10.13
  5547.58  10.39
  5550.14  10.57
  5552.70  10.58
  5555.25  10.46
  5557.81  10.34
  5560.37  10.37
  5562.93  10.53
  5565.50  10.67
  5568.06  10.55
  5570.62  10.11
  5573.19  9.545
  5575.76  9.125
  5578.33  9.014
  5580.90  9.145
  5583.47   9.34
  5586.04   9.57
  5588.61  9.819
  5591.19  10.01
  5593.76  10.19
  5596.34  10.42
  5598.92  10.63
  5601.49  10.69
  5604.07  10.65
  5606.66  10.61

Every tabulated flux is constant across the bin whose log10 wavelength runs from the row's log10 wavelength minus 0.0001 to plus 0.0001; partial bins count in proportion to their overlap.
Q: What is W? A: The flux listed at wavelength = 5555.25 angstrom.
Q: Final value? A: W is 10.46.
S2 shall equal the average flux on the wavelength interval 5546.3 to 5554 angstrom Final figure 10.5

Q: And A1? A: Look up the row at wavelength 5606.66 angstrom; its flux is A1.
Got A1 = 10.61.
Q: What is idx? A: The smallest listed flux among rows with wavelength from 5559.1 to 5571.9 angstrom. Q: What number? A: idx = 10.11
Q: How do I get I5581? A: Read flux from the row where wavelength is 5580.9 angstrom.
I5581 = 9.145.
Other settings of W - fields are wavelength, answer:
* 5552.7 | 10.58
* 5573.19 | 9.545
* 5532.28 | 10.59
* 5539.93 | 10.01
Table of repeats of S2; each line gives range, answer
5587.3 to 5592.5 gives 9.92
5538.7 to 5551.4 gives 10.2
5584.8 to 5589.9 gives 9.7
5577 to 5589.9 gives 9.38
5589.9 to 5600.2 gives 10.3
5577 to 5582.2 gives 9.08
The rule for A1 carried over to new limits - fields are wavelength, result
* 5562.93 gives 10.53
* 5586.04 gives 9.57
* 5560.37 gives 10.37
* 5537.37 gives 10.27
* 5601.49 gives 10.69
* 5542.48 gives 9.96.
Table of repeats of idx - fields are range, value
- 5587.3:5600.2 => 9.819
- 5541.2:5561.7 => 9.96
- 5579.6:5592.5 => 9.145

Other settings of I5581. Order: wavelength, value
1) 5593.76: 10.19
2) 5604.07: 10.65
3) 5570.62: 10.11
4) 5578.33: 9.014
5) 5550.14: 10.57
